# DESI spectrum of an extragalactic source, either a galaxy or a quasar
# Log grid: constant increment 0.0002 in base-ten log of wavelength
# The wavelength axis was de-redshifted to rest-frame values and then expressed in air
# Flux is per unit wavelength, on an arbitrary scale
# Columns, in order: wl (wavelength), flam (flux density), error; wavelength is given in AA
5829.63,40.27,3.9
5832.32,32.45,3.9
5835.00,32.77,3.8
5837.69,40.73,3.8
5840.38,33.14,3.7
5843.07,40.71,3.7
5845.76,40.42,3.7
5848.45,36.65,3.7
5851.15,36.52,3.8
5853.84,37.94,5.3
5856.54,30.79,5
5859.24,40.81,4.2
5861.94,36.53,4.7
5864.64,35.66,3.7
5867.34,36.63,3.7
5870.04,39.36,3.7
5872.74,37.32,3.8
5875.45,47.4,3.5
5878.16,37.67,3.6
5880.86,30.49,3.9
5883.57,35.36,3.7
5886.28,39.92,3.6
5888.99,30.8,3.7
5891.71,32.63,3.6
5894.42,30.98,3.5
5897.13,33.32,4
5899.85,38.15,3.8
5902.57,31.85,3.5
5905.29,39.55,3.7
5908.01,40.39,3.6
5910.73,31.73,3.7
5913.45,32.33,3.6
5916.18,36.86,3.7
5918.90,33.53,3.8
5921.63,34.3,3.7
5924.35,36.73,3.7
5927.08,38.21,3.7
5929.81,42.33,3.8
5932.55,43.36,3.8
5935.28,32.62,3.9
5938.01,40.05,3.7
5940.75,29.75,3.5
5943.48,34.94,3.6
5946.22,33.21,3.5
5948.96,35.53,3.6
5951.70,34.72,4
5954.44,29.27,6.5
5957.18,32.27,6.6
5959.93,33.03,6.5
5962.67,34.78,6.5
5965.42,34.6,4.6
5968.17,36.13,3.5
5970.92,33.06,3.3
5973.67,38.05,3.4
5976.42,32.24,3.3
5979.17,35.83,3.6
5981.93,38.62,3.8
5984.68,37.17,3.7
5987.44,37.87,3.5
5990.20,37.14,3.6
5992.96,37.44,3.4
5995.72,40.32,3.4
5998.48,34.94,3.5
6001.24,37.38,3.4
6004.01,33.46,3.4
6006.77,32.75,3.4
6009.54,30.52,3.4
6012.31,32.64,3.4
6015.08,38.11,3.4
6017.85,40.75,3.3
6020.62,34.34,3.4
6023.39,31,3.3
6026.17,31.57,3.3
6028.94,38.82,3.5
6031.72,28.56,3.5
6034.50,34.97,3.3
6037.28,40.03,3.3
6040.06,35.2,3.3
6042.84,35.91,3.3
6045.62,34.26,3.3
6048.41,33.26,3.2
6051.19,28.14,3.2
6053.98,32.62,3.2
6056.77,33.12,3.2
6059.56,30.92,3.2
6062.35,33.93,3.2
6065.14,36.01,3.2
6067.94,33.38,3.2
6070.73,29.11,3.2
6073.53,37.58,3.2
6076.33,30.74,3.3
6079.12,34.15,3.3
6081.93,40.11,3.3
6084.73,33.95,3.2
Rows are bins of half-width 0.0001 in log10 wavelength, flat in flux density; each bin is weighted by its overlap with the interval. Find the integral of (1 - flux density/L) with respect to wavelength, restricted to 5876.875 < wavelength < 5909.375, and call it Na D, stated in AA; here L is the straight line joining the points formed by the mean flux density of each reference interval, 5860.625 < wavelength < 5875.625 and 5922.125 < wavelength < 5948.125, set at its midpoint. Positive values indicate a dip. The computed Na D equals 2.2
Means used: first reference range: 38.2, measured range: 35.1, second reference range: 36.7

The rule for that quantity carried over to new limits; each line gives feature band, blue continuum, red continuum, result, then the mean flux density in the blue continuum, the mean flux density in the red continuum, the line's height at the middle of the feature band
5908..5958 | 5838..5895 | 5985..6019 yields 1.57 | 36.7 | 36.1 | 36.4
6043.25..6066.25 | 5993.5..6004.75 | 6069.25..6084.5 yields 1.40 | 36.8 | 34.3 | 35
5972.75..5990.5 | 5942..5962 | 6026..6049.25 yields -1.45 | 33.3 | 34.9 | 33.9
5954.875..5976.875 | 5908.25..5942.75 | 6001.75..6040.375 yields 0.80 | 36.1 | 34.5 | 35.4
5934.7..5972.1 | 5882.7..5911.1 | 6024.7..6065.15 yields 0.74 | 35.1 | 33.7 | 34.6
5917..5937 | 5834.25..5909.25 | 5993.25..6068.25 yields -0.84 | 36.6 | 34.4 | 35.8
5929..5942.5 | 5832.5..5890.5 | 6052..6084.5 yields -0.60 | 36.9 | 33.7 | 35.8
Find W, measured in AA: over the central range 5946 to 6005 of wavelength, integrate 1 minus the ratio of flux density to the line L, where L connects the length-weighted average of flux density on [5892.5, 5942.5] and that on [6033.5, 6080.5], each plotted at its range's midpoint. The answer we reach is -0.7 AA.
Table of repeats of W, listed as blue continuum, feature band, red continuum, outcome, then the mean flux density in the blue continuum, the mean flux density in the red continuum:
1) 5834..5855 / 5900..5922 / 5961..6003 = 1.0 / 37.4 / 36.3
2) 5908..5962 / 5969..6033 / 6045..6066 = -3.0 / 35.1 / 32.6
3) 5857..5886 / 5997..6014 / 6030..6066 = 0.4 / 37.6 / 33.6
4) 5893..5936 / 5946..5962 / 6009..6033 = 1.0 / 36.1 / 34.2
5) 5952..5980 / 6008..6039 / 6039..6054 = -1.1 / 33.9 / 33.3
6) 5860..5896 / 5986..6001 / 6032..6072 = -1.3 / 36.3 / 33.5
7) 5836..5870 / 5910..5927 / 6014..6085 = 0.7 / 37.2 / 34.2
